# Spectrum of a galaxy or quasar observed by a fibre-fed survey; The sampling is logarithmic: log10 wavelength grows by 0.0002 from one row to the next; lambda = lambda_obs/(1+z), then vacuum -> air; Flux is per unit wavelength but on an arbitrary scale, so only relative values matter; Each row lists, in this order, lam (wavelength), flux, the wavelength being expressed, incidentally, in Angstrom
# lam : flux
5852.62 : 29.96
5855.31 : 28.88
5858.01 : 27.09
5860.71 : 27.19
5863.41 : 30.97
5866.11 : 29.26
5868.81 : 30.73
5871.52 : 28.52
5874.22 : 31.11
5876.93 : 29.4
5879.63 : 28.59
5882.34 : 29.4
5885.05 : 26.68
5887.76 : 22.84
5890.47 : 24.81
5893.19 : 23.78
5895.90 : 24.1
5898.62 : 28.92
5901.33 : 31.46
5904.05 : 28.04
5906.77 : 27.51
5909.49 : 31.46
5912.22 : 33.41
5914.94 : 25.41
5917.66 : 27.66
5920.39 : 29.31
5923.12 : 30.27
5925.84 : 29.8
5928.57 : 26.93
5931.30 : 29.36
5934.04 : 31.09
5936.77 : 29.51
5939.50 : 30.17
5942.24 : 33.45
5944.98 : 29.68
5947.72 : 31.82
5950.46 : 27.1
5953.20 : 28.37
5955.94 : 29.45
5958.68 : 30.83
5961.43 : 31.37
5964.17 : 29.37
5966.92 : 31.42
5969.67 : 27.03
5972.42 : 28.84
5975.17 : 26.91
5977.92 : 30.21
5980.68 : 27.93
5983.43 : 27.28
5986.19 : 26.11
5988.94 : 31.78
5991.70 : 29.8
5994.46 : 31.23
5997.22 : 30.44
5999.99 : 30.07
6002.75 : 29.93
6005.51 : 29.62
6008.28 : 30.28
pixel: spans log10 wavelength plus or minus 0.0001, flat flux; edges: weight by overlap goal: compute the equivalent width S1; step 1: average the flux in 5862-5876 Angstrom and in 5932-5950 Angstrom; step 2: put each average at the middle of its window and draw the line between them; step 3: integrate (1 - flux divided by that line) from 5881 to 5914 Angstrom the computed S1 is 2.88 Angstrom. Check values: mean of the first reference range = 30.1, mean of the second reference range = 30.7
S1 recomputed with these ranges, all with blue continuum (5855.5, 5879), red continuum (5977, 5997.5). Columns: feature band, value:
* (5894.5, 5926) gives 0.4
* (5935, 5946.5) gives -0.6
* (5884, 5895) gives 1.8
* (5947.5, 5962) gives -0.2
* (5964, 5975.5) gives 0.2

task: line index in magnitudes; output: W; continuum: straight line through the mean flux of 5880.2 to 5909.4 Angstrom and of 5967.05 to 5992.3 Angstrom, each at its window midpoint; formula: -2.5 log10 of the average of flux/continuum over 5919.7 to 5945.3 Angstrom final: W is -0.086 mag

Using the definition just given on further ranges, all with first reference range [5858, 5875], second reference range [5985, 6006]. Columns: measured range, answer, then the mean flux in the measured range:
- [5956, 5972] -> -0.003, 29.9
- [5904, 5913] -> -0.022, 30.2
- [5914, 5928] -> 0.041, 28.5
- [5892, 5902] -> 0.103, 26.8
